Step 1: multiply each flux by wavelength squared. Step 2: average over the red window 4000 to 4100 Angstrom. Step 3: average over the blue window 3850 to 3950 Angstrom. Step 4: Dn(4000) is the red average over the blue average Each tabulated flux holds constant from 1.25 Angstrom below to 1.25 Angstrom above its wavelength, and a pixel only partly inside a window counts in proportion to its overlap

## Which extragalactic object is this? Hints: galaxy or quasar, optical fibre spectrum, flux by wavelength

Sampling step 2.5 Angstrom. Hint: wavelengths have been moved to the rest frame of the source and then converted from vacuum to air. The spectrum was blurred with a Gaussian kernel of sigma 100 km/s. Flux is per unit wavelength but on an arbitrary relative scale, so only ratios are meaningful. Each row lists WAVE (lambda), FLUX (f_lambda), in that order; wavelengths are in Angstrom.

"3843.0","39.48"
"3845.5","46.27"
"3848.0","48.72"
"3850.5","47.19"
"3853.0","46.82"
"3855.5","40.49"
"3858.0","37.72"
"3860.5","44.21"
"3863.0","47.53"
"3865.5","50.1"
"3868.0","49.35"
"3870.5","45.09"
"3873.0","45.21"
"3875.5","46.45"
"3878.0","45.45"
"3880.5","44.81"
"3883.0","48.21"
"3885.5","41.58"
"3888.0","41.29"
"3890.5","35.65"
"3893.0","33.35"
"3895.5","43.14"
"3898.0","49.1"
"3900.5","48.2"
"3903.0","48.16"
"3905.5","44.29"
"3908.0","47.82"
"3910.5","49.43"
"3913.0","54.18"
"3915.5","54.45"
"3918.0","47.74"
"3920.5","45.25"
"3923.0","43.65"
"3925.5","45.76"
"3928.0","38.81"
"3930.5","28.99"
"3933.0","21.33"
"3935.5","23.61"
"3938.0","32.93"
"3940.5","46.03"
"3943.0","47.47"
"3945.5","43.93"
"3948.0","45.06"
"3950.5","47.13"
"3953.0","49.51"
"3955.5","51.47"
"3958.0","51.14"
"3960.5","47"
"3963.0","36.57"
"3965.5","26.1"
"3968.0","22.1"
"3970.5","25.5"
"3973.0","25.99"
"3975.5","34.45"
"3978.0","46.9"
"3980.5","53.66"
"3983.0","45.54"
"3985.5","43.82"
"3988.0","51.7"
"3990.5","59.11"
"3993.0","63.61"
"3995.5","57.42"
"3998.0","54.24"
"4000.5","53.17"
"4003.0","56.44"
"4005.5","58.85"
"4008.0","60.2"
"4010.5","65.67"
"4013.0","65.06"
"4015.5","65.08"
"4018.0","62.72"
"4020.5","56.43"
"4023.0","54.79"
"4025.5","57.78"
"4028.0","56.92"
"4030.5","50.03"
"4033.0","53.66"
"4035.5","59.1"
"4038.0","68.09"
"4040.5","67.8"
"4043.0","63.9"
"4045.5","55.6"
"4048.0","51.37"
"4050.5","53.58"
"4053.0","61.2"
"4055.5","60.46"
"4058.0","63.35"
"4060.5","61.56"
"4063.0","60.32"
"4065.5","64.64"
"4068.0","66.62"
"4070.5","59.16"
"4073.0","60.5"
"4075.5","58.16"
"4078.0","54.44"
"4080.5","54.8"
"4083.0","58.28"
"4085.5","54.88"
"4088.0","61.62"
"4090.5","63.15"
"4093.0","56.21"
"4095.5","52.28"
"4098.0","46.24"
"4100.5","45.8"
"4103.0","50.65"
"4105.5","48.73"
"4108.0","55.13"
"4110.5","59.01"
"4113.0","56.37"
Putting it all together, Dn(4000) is 1.46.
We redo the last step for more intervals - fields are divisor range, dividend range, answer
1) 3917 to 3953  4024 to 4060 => 1.55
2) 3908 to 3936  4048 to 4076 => 1.55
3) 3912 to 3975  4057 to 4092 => 1.61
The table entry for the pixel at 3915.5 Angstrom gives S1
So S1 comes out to 54.45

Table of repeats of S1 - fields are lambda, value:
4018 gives 62.72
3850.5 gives 47.19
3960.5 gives 47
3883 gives 48.21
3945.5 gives 43.93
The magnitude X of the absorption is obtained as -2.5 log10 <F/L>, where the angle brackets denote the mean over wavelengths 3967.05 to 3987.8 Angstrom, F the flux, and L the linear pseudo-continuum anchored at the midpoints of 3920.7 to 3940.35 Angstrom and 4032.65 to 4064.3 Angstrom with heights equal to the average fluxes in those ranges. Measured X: 0.18 mag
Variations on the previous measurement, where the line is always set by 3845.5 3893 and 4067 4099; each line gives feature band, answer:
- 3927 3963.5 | 0.20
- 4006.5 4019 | -0.20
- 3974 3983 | 0.15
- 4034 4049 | -0.11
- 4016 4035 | -0.05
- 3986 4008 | -0.09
